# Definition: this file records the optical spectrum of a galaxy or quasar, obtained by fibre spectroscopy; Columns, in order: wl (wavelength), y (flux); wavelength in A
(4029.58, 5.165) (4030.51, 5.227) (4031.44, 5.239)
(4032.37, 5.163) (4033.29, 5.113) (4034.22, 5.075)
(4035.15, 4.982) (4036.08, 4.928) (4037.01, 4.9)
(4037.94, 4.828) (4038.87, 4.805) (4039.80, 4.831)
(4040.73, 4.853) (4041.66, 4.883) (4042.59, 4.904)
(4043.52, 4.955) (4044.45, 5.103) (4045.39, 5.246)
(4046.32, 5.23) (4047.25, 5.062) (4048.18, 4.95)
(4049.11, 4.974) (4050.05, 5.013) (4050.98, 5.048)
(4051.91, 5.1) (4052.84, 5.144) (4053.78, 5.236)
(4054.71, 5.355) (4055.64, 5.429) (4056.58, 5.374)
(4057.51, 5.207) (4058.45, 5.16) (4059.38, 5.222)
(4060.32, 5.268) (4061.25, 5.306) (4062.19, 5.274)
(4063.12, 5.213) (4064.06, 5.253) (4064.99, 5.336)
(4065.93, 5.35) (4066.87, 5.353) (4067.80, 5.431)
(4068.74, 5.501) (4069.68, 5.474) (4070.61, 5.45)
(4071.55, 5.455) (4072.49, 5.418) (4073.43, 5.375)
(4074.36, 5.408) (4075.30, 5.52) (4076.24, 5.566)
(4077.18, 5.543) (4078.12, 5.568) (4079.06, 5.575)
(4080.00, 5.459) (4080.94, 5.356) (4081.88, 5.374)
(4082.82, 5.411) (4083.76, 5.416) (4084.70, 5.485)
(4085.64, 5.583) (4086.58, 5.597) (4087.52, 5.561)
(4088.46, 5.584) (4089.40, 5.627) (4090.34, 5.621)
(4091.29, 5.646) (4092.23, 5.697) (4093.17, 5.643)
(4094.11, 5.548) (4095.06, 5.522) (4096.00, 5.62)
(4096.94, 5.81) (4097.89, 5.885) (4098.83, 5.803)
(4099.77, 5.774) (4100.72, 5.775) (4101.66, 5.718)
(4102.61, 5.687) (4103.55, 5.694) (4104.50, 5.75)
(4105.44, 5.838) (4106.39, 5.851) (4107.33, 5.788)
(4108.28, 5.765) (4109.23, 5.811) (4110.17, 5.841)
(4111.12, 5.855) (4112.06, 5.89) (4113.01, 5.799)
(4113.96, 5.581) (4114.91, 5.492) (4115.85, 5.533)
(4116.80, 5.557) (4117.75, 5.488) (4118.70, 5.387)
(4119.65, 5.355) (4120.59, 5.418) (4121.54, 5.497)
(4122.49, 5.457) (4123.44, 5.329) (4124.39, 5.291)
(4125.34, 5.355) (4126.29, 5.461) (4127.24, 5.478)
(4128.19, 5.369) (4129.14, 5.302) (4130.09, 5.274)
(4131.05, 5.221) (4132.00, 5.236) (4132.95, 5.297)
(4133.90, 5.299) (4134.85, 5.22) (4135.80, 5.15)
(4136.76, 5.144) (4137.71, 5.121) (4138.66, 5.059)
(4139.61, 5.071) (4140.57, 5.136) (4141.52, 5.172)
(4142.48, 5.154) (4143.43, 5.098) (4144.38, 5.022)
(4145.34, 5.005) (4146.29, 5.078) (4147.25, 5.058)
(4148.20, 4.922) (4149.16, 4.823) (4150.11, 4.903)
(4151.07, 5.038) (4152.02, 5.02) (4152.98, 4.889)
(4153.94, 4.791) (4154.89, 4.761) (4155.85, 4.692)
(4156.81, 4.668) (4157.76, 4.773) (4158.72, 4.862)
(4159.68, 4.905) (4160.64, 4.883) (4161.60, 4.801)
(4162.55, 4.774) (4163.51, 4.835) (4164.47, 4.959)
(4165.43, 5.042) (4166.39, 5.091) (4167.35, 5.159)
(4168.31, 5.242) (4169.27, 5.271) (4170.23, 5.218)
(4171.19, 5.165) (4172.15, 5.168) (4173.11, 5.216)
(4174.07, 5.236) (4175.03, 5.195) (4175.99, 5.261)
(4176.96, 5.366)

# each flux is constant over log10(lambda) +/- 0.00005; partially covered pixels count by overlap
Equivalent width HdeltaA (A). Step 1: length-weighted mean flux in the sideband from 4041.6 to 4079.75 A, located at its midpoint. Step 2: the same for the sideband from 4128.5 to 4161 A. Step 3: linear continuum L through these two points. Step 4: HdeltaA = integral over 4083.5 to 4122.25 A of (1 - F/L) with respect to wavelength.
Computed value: -3.7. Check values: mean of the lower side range 5.28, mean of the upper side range 5.03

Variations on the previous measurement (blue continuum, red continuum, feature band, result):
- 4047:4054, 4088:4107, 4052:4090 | -0.5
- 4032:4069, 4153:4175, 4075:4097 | -2.0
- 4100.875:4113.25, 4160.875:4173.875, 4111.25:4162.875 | 2.5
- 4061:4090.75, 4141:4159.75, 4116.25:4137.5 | -1.0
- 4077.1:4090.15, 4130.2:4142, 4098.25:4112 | -1.1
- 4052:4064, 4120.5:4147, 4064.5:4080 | -0.6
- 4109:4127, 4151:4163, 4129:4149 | 0.1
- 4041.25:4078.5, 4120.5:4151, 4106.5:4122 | -1.2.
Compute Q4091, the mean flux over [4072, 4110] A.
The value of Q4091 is 5.62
